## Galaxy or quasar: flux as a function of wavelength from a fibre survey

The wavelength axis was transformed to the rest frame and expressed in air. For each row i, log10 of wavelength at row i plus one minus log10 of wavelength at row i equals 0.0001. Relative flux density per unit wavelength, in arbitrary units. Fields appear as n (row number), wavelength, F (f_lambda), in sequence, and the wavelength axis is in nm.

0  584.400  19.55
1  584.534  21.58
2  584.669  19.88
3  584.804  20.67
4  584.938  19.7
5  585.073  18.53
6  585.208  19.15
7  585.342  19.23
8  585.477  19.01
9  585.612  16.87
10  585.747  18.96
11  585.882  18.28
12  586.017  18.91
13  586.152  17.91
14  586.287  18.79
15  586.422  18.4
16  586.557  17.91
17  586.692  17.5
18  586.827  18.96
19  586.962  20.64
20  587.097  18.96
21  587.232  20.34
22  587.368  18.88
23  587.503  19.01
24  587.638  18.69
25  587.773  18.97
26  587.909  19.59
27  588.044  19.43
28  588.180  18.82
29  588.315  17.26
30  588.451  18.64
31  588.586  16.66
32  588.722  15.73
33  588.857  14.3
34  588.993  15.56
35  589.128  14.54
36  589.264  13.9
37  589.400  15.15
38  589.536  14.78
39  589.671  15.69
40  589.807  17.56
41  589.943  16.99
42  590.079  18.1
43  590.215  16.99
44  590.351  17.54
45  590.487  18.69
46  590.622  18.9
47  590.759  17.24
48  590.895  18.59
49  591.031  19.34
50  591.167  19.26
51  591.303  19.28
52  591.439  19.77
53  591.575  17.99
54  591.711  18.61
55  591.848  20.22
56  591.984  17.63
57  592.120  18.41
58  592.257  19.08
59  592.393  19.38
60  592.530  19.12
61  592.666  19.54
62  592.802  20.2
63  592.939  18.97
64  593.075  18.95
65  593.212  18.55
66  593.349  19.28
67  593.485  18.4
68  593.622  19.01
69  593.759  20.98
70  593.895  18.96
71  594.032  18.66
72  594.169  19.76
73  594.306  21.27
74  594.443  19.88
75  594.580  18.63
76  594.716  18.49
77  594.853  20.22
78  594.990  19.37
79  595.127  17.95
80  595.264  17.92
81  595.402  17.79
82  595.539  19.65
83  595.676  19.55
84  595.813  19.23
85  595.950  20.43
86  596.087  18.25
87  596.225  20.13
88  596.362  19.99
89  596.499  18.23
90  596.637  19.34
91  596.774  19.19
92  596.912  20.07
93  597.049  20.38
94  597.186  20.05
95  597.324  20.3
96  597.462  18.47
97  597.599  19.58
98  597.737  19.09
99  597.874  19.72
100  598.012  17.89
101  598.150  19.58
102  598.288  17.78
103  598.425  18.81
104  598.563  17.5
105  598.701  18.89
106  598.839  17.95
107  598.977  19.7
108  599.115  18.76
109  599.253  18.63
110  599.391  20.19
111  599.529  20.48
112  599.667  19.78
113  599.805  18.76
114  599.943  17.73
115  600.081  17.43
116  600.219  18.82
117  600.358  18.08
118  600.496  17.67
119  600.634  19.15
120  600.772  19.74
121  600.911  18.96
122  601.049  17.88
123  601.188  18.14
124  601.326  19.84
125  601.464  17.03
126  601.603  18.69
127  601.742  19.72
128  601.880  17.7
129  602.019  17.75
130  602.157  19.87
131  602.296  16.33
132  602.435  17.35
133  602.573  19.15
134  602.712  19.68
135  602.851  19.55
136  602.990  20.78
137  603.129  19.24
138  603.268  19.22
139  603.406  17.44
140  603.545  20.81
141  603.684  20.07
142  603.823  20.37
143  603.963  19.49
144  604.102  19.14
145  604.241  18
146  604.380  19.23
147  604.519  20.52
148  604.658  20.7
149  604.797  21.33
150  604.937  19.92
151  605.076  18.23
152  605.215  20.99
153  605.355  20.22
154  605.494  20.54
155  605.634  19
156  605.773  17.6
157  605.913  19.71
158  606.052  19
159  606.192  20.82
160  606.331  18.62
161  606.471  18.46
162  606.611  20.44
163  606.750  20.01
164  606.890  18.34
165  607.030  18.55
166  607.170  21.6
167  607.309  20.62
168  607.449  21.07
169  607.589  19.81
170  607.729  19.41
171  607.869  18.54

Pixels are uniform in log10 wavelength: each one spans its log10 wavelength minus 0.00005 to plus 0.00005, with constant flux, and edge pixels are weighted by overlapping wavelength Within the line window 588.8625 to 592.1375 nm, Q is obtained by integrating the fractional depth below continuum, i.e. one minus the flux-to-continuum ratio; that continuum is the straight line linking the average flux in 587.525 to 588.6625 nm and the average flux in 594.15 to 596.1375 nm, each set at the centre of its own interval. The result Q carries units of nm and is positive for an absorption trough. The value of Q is 0.23 nm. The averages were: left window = 18.5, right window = 19.2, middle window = 17.5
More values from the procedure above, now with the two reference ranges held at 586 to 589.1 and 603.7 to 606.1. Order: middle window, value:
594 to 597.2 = -0.080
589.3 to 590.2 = 0.101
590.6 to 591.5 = -0.020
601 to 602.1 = 0.057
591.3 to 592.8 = -0.038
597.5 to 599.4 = 0.030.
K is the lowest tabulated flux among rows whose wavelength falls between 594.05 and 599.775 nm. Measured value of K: 17.5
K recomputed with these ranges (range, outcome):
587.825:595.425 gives 13.9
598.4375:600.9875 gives 17.43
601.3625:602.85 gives 16.33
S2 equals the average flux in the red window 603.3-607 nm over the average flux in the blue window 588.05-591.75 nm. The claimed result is 1.1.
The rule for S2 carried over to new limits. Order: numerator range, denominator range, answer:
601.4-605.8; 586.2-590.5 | 1.10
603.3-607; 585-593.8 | 1.07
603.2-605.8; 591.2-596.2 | 1.03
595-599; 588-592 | 1.09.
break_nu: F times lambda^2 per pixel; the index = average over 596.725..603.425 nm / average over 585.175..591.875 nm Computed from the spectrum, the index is 1.1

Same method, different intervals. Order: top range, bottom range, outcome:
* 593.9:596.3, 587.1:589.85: 1.14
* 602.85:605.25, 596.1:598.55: 1.05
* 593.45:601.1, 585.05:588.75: 1.06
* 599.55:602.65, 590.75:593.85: 1.00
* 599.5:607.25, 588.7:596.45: 1.08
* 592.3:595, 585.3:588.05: 1.06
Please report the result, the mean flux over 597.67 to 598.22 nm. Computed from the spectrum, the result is 19.1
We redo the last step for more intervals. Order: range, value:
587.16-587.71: 19.2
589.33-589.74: 15.2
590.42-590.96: 18.4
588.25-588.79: 17.1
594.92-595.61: 18.5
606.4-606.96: 19.3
